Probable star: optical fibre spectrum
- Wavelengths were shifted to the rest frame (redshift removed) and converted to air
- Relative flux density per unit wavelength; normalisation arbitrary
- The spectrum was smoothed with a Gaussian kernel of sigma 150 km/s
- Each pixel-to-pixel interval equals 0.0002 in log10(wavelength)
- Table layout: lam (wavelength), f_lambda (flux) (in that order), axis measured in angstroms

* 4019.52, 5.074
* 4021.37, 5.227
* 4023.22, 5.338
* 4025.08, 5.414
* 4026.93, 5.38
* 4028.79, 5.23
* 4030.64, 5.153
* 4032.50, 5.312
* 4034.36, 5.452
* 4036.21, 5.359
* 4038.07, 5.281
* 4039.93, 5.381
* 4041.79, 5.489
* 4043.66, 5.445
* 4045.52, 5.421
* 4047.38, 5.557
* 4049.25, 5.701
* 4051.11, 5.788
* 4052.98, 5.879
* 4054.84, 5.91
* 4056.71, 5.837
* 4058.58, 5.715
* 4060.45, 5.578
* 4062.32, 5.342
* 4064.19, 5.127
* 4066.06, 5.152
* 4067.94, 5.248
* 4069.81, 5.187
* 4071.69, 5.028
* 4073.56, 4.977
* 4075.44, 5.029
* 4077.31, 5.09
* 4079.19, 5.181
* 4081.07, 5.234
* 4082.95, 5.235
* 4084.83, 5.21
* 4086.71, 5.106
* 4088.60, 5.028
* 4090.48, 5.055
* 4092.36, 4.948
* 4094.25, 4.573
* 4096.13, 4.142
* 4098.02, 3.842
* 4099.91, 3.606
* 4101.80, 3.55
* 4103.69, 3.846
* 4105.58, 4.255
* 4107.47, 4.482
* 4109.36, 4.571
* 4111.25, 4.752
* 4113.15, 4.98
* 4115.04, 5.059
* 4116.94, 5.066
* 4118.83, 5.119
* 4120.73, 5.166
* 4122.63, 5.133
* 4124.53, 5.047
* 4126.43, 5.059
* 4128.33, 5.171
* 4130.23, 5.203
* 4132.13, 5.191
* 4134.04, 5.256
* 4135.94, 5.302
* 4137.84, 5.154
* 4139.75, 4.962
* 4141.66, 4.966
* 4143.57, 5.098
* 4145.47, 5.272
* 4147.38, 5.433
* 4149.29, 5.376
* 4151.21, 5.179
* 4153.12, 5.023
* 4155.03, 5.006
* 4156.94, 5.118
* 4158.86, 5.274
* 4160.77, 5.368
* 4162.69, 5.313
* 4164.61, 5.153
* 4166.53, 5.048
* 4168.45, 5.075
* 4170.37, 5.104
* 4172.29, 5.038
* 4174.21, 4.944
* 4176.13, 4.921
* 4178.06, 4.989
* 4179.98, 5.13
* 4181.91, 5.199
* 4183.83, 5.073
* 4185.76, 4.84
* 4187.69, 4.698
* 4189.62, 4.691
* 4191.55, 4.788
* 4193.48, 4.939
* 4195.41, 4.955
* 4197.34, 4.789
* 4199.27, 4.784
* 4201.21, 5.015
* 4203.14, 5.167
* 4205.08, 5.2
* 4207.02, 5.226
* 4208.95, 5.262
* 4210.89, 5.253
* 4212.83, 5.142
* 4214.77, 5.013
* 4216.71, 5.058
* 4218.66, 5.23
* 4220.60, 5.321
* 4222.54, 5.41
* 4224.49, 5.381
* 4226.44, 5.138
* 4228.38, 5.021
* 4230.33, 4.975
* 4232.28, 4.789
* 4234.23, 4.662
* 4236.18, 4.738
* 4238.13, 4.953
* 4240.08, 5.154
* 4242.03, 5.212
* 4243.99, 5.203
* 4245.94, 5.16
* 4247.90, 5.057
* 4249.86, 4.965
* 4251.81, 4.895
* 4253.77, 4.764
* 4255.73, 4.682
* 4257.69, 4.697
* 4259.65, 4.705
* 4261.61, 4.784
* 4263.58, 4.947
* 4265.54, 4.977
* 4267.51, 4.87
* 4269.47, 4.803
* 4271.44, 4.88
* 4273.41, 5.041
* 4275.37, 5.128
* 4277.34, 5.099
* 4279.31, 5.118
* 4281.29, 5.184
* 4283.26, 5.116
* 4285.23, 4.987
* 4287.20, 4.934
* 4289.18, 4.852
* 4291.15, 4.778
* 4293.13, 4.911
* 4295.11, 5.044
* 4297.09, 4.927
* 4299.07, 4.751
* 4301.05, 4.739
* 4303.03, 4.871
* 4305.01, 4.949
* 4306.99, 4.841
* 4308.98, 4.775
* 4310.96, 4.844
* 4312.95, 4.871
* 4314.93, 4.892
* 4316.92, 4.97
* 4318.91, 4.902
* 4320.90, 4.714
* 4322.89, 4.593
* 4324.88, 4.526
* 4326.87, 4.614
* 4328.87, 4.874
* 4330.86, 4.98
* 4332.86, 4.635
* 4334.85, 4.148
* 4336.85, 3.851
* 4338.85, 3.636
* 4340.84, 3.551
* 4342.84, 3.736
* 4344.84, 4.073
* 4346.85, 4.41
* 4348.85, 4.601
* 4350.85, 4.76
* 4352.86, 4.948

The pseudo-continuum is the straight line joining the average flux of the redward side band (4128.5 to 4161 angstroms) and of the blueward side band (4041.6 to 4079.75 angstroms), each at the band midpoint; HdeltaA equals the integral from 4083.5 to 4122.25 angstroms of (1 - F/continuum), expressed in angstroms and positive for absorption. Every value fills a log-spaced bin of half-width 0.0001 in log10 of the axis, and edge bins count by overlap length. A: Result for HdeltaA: 4.9 angstroms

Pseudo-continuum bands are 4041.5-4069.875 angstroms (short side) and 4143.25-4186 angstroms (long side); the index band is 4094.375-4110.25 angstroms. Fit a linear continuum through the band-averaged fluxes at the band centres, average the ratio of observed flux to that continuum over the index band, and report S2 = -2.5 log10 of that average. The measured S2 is 0.30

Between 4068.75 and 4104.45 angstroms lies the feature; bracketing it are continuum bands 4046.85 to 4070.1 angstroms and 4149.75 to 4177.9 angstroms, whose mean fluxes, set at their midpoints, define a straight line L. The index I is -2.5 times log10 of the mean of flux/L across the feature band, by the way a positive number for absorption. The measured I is 0.150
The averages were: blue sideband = 5.55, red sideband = 5.11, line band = 4.74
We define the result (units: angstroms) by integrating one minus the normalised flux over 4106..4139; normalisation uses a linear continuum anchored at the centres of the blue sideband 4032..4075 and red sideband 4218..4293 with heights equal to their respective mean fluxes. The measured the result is 1.6 angstroms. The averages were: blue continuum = 5.44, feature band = 5.03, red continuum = 4.99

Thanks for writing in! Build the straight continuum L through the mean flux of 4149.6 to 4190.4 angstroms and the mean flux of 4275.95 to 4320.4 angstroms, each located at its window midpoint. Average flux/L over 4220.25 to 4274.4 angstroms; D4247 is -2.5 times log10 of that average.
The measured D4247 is 0.003 mag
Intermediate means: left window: 5.06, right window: 4.92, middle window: 4.97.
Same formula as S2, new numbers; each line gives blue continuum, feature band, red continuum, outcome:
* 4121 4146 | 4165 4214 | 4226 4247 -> 0.01 mag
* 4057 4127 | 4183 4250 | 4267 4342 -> -0.05 mag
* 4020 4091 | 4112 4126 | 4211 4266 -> 0.03 mag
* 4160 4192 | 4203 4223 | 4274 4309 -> -0.04 mag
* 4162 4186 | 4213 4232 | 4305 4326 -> -0.04 mag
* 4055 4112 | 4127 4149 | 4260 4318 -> -0.06 mag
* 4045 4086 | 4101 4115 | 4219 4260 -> 0.20 mag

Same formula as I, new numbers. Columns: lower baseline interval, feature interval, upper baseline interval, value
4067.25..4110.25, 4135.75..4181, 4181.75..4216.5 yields -0.05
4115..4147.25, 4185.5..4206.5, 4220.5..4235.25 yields 0.04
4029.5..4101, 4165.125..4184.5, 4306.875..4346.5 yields -0.03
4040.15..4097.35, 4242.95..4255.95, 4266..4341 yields -0.02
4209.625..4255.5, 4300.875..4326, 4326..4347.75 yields -0.09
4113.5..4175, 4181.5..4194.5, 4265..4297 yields 0.05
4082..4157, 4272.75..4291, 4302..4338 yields -0.07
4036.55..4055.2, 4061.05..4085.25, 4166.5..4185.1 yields 0.06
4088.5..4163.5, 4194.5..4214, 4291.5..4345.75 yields -0.07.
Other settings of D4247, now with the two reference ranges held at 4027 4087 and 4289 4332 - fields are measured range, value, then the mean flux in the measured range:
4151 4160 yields 0.01 mag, 5.13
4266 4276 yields -0.01 mag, 4.94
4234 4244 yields 0.00 mag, 4.99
